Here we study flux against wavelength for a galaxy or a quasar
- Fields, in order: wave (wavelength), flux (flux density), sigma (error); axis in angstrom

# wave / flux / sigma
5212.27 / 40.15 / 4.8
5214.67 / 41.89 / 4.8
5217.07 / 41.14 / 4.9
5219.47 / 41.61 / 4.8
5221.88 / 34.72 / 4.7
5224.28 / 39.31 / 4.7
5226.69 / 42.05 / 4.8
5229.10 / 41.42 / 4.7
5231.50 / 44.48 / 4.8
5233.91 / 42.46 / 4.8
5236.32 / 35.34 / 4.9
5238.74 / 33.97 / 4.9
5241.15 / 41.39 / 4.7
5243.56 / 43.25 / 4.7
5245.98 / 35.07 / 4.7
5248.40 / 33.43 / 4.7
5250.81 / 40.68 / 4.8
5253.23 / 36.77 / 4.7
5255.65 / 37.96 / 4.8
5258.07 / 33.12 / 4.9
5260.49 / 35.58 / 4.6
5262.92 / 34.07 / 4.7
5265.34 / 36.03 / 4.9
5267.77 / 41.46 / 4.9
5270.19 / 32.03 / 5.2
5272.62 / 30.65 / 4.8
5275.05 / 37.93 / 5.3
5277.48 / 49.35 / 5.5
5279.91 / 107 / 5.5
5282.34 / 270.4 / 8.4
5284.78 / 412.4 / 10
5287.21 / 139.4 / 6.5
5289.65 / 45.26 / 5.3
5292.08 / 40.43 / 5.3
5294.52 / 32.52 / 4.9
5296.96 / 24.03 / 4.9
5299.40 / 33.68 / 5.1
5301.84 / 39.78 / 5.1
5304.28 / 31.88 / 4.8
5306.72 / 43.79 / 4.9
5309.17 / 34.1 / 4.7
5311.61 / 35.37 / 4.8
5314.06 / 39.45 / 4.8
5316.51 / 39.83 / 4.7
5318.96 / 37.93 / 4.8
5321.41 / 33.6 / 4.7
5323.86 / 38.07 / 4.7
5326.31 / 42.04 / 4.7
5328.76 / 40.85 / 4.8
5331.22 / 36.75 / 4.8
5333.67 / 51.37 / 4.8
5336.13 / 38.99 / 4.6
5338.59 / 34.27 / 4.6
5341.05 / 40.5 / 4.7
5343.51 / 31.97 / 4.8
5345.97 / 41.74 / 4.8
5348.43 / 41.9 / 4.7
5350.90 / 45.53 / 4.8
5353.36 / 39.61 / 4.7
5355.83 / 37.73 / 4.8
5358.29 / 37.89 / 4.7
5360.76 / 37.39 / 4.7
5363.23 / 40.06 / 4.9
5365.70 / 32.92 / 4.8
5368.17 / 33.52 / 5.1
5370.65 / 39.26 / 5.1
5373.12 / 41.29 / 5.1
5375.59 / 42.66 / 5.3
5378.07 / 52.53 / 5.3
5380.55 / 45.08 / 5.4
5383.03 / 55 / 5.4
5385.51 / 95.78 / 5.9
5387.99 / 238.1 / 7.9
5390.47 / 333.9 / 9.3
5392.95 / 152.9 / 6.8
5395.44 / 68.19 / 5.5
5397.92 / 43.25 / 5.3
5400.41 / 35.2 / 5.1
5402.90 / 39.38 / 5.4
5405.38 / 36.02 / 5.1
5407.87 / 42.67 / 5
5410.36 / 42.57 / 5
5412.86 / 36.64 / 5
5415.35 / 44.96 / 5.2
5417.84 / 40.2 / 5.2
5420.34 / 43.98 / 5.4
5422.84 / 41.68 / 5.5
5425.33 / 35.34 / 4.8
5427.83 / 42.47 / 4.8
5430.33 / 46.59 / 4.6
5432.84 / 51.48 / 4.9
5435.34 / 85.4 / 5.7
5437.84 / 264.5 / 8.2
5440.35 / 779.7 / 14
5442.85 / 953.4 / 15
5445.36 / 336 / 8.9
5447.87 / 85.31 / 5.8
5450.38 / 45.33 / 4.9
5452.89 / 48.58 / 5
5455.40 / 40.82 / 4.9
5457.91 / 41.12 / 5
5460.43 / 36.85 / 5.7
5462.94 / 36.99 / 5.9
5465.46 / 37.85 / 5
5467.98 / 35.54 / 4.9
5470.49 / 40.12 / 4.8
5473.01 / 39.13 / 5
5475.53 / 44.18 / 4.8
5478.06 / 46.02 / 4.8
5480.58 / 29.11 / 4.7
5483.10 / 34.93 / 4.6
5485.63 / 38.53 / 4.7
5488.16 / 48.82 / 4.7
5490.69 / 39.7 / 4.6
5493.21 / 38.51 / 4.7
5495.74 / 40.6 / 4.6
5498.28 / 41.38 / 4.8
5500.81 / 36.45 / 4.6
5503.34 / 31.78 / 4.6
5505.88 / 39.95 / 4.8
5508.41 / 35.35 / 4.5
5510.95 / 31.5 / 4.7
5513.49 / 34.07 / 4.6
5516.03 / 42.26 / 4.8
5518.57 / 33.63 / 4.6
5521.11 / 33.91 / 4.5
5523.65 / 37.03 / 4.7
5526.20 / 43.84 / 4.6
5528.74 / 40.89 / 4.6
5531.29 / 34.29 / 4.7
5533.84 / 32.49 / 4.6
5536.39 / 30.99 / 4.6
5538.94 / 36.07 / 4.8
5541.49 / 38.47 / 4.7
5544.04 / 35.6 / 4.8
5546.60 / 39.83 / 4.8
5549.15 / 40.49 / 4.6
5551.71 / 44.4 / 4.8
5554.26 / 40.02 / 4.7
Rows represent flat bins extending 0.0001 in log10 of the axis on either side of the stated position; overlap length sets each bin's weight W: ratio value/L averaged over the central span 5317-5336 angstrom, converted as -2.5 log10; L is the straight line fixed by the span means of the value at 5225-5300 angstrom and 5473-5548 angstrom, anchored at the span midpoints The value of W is 0.37 mag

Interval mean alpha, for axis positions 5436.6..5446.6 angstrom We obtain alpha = 584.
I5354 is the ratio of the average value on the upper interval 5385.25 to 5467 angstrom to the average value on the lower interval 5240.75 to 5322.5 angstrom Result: 2.17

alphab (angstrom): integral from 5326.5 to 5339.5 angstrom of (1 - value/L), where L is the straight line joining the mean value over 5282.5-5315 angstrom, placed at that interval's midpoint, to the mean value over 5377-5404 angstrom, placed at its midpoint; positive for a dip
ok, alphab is 7.09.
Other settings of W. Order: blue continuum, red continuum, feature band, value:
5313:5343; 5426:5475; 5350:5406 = 0.26 mag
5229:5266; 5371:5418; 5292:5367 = 0.50 mag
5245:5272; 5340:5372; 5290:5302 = 0.08 mag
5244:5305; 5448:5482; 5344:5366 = 0.39 mag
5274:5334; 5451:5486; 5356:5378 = 0.43 mag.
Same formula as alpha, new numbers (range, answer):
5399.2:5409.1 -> 38.3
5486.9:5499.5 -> 41.8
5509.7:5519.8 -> 35.4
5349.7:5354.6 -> 42.6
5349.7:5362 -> 39.6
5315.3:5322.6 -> 37.1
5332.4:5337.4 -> 45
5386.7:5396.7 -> 197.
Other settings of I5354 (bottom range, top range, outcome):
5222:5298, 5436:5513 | 1.78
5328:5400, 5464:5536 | 0.59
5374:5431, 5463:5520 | 0.53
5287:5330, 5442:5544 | 1.62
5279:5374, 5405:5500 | 1.74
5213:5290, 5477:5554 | 0.60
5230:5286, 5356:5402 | 1.16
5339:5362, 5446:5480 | 1.26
